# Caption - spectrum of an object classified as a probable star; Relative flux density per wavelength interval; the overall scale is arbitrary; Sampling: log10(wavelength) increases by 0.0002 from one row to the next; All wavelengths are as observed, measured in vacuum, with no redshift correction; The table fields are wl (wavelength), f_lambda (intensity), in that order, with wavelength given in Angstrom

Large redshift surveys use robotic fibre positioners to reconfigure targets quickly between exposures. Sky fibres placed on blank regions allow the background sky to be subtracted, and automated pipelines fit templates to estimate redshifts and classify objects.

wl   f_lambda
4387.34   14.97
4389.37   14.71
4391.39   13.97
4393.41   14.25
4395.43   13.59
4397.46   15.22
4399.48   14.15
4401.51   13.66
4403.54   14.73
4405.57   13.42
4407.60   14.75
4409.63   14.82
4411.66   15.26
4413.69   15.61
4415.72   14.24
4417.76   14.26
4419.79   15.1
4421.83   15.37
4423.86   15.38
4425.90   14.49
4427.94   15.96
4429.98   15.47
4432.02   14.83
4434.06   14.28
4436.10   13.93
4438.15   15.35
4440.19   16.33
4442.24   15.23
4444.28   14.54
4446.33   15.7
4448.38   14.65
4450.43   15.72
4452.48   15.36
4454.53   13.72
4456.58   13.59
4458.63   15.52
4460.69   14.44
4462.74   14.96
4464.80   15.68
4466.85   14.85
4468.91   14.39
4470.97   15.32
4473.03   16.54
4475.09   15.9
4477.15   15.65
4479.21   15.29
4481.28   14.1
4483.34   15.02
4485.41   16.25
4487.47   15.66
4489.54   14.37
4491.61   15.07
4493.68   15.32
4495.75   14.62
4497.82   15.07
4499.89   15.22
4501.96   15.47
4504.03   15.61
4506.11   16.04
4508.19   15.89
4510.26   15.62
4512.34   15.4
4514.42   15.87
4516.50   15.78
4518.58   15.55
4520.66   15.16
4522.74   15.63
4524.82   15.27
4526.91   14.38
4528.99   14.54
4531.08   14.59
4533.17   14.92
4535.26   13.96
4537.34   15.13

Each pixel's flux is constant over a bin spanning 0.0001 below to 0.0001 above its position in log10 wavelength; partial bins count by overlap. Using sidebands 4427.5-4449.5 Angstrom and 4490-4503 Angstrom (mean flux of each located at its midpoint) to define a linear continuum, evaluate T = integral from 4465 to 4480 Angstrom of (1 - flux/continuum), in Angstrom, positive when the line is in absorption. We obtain -0.3 Angstrom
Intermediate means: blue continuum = 15.1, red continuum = 15.1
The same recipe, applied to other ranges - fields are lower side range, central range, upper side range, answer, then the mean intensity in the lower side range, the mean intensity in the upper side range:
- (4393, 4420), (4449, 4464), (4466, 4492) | 0.3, 14.5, 15.3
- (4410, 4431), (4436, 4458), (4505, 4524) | 0.4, 15.1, 15.7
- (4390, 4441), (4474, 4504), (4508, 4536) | -0.4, 14.7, 15.2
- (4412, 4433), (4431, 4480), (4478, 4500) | 0.0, 15.1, 15.1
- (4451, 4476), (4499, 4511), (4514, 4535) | -0.5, 15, 15.1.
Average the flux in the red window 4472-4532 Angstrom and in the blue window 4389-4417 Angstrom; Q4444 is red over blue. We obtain 1.06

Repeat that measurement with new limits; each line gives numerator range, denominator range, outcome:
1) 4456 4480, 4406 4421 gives 1.03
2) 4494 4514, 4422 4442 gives 1.02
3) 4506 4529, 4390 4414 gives 1.07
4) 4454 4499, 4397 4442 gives 1.02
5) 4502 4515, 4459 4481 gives 1.03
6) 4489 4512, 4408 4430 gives 1.02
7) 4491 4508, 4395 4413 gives 1.06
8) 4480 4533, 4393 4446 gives 1.03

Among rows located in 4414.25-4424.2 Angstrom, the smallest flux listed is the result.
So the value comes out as 14.24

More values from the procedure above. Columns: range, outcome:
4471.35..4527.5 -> 14.1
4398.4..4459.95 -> 13.42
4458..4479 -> 14.39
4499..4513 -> 15.22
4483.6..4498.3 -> 14.37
